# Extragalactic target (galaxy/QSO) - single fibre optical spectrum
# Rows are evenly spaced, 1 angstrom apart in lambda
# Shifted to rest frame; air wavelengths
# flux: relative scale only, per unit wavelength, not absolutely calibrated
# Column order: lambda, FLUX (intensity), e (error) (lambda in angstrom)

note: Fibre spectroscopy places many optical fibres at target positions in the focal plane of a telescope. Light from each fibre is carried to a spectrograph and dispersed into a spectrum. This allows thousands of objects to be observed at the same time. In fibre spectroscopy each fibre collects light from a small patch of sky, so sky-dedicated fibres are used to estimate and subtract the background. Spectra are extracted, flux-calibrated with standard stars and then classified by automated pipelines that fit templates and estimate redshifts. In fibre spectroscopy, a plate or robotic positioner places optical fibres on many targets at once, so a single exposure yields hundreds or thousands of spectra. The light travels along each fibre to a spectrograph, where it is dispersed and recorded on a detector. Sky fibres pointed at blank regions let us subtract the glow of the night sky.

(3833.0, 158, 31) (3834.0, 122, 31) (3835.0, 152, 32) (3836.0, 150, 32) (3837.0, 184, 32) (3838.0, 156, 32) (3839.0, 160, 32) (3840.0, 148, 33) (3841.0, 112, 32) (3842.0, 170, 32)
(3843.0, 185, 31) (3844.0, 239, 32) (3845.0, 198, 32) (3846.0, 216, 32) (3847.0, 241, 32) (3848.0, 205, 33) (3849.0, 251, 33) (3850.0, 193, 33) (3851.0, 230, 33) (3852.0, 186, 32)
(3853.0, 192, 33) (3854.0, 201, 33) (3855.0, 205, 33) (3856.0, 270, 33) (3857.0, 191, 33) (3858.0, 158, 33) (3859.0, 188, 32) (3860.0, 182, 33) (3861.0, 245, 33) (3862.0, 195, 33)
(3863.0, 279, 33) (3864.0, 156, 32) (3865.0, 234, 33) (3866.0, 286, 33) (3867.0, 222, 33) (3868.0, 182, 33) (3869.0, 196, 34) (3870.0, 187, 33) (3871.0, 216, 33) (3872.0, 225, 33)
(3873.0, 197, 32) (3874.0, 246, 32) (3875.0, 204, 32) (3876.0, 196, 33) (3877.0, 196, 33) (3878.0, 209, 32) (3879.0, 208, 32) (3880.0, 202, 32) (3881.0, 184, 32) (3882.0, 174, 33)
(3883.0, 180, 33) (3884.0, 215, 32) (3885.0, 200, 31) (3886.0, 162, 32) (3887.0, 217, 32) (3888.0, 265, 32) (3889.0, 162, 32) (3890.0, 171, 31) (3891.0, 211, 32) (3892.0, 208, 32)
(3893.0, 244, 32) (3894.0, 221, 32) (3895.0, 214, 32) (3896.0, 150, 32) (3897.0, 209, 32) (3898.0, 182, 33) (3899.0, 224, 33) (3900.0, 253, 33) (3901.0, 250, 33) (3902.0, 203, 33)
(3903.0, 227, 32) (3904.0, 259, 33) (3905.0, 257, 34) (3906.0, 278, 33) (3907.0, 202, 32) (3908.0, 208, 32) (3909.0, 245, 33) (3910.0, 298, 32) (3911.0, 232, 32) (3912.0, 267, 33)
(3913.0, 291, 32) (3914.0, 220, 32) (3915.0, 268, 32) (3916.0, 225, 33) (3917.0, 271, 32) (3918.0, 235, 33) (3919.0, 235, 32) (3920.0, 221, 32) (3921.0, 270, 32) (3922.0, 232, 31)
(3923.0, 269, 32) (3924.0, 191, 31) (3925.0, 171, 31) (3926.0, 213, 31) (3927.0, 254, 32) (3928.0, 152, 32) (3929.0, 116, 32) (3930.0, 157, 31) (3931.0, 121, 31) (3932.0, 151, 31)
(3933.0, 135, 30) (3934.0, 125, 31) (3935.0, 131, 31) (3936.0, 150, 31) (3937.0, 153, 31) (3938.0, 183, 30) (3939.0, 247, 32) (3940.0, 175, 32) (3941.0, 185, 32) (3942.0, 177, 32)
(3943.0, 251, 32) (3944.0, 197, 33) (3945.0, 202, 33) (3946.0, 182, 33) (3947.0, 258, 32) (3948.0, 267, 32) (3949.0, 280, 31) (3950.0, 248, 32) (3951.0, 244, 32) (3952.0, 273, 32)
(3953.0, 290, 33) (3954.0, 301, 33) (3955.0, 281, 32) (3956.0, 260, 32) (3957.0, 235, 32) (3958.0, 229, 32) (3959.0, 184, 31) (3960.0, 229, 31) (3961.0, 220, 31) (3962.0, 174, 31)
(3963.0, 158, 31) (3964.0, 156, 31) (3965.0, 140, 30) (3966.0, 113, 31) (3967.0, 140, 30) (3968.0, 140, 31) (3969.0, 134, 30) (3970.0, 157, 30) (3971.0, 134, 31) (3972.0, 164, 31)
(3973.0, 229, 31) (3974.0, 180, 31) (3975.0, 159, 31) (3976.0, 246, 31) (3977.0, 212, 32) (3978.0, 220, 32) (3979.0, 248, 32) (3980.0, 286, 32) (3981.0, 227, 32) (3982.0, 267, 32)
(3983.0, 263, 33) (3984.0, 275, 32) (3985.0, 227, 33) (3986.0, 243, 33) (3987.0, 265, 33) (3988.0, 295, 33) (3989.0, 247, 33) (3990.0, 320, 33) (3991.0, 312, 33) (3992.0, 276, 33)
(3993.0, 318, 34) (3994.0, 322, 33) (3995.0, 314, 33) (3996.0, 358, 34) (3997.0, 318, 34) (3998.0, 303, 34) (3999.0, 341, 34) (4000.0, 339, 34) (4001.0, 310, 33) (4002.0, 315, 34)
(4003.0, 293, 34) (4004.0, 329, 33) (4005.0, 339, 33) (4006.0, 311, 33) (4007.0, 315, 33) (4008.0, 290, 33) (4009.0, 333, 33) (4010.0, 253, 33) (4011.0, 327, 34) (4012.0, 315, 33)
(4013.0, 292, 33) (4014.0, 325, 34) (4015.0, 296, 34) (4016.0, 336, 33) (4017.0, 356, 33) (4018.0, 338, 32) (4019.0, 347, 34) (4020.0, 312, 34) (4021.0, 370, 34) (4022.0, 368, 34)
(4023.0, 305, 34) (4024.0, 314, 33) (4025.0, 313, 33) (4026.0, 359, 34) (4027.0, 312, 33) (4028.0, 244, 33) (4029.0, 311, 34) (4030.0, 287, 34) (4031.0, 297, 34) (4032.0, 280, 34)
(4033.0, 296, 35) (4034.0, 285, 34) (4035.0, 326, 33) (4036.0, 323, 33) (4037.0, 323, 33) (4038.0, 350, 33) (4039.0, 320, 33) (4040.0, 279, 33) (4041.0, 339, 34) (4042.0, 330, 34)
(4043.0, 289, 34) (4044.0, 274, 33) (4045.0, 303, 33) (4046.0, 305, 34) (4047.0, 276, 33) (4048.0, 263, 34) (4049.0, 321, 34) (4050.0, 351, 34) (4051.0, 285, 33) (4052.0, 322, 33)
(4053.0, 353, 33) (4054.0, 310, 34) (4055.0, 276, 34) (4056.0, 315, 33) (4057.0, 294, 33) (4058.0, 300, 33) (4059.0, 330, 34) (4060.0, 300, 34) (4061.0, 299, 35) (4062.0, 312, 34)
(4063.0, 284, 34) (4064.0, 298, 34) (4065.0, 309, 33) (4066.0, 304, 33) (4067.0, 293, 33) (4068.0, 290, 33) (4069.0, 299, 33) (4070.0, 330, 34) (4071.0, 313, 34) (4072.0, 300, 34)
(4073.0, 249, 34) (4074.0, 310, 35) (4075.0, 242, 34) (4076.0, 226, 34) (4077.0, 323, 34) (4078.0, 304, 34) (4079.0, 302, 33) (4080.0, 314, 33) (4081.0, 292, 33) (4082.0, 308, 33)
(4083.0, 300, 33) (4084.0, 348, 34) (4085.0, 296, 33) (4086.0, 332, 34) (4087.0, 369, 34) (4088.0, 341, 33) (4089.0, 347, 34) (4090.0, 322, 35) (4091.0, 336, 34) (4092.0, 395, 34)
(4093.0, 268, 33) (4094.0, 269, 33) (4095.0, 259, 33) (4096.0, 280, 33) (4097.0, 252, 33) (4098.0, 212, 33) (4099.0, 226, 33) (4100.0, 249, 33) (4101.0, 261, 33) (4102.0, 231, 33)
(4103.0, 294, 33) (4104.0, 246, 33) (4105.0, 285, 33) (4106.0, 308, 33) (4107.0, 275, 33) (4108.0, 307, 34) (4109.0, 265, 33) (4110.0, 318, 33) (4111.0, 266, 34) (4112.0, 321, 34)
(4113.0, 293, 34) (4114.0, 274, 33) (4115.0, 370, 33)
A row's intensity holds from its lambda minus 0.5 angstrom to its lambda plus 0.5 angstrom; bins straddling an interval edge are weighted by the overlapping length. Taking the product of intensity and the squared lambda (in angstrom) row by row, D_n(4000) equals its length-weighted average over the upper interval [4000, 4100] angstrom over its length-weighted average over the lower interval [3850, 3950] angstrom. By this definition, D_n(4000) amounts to 1.57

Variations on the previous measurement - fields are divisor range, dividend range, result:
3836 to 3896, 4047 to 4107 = 1.63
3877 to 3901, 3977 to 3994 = 1.38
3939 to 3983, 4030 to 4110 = 1.49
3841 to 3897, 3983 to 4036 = 1.61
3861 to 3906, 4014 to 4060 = 1.59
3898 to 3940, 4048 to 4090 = 1.55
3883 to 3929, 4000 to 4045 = 1.49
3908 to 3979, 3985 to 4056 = 1.56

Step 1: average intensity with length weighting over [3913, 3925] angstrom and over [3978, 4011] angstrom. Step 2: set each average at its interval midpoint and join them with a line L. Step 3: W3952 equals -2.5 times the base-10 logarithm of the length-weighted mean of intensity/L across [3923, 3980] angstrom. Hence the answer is 0.32 mag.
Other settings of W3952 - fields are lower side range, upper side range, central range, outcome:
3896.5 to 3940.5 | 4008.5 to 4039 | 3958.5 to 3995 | 0.23 mag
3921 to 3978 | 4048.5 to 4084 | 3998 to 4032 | -0.23 mag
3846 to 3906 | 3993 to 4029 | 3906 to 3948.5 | 0.20 mag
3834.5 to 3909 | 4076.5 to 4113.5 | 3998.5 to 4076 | -0.14 mag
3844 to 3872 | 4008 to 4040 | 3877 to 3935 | 0.14 mag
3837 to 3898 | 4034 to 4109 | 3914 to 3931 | 0.06 mag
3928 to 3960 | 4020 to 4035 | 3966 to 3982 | 0.26 mag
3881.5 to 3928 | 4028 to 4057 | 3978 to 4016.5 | -0.07 mag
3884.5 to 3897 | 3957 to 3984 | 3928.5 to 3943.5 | 0.21 mag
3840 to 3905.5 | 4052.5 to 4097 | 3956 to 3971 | 0.40 mag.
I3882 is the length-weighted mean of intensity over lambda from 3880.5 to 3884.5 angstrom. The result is 188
